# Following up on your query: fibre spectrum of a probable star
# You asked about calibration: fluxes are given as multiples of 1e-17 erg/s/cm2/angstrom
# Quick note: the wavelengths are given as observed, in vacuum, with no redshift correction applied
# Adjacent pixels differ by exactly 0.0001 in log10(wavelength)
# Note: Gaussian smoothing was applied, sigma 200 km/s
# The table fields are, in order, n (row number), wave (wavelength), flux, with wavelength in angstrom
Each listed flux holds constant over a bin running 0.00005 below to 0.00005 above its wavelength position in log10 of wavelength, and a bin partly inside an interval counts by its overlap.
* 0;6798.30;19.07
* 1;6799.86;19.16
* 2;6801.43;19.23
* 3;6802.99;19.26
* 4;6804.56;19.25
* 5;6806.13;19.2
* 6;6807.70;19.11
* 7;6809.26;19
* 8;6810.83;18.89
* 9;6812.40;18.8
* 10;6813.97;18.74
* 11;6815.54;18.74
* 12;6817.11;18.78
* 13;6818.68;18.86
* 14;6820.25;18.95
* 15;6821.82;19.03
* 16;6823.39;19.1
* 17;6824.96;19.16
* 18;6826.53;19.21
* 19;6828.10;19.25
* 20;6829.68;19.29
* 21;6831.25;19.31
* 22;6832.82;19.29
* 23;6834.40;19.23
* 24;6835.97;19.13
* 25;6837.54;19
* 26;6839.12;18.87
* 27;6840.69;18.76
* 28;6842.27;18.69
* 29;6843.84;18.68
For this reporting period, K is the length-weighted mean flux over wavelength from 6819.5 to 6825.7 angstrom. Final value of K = 19.1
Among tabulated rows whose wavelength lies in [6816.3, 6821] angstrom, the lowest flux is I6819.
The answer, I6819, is 18.78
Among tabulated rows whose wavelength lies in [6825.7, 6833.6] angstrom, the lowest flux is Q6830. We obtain 19.21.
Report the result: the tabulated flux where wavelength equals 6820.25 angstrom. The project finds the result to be 18.95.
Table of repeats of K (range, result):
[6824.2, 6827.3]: 19.2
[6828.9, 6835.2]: 19.3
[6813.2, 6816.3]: 18.7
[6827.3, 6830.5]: 19.3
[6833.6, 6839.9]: 19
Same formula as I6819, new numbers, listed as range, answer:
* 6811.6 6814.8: 18.74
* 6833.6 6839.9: 18.87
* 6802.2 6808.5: 19.11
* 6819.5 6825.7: 18.95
